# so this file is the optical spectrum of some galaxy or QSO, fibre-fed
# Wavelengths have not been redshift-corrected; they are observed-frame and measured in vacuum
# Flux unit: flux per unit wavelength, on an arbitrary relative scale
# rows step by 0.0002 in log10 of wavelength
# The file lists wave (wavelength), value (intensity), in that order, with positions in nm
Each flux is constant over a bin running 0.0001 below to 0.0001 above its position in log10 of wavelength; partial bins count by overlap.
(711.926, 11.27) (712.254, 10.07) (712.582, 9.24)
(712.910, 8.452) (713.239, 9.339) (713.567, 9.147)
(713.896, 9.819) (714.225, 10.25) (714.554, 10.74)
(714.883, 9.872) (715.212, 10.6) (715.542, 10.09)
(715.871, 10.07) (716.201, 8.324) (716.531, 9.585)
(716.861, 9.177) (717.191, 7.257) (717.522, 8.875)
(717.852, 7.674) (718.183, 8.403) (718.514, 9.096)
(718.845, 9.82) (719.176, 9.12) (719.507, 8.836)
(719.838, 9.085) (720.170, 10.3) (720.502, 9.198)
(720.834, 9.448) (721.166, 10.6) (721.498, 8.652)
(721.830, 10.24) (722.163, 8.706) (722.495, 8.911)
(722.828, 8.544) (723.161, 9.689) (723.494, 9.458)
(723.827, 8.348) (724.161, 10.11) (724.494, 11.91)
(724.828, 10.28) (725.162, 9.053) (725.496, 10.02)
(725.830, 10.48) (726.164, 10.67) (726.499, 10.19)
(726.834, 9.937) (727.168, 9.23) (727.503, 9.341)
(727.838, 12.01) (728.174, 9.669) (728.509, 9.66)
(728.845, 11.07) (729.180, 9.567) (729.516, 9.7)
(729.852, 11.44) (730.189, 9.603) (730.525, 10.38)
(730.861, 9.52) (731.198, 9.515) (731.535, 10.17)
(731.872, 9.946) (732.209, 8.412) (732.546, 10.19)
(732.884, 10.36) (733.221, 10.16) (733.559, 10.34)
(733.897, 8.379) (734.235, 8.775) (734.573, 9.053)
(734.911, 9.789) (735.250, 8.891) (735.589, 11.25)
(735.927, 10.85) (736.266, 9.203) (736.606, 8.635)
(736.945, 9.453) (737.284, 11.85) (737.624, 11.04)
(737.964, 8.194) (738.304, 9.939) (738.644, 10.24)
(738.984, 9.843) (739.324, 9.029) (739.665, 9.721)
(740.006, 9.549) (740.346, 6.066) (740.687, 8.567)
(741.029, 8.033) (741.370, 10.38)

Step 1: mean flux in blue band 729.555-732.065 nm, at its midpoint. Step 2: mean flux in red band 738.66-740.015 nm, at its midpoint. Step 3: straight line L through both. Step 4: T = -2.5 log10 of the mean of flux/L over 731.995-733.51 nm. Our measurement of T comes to 0.01 mag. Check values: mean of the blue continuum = 10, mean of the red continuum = 9.61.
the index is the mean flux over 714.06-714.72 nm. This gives 10.5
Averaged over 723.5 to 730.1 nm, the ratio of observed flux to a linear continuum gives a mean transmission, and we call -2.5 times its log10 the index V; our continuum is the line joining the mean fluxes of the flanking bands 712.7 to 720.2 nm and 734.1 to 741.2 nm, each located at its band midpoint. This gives -0.085 mag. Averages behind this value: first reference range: 9.28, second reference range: 9.43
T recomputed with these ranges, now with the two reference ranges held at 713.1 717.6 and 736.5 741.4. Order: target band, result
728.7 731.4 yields -0.08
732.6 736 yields -0.04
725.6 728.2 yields -0.09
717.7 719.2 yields 0.08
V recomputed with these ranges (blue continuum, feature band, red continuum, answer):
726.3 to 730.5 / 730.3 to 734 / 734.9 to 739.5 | 0.03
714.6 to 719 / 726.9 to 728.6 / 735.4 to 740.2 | -0.05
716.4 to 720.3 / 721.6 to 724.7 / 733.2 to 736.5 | -0.05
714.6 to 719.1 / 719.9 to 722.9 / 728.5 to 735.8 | 0.00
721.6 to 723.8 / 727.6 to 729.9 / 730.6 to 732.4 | -0.10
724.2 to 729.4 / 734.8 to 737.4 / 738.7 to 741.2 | -0.09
